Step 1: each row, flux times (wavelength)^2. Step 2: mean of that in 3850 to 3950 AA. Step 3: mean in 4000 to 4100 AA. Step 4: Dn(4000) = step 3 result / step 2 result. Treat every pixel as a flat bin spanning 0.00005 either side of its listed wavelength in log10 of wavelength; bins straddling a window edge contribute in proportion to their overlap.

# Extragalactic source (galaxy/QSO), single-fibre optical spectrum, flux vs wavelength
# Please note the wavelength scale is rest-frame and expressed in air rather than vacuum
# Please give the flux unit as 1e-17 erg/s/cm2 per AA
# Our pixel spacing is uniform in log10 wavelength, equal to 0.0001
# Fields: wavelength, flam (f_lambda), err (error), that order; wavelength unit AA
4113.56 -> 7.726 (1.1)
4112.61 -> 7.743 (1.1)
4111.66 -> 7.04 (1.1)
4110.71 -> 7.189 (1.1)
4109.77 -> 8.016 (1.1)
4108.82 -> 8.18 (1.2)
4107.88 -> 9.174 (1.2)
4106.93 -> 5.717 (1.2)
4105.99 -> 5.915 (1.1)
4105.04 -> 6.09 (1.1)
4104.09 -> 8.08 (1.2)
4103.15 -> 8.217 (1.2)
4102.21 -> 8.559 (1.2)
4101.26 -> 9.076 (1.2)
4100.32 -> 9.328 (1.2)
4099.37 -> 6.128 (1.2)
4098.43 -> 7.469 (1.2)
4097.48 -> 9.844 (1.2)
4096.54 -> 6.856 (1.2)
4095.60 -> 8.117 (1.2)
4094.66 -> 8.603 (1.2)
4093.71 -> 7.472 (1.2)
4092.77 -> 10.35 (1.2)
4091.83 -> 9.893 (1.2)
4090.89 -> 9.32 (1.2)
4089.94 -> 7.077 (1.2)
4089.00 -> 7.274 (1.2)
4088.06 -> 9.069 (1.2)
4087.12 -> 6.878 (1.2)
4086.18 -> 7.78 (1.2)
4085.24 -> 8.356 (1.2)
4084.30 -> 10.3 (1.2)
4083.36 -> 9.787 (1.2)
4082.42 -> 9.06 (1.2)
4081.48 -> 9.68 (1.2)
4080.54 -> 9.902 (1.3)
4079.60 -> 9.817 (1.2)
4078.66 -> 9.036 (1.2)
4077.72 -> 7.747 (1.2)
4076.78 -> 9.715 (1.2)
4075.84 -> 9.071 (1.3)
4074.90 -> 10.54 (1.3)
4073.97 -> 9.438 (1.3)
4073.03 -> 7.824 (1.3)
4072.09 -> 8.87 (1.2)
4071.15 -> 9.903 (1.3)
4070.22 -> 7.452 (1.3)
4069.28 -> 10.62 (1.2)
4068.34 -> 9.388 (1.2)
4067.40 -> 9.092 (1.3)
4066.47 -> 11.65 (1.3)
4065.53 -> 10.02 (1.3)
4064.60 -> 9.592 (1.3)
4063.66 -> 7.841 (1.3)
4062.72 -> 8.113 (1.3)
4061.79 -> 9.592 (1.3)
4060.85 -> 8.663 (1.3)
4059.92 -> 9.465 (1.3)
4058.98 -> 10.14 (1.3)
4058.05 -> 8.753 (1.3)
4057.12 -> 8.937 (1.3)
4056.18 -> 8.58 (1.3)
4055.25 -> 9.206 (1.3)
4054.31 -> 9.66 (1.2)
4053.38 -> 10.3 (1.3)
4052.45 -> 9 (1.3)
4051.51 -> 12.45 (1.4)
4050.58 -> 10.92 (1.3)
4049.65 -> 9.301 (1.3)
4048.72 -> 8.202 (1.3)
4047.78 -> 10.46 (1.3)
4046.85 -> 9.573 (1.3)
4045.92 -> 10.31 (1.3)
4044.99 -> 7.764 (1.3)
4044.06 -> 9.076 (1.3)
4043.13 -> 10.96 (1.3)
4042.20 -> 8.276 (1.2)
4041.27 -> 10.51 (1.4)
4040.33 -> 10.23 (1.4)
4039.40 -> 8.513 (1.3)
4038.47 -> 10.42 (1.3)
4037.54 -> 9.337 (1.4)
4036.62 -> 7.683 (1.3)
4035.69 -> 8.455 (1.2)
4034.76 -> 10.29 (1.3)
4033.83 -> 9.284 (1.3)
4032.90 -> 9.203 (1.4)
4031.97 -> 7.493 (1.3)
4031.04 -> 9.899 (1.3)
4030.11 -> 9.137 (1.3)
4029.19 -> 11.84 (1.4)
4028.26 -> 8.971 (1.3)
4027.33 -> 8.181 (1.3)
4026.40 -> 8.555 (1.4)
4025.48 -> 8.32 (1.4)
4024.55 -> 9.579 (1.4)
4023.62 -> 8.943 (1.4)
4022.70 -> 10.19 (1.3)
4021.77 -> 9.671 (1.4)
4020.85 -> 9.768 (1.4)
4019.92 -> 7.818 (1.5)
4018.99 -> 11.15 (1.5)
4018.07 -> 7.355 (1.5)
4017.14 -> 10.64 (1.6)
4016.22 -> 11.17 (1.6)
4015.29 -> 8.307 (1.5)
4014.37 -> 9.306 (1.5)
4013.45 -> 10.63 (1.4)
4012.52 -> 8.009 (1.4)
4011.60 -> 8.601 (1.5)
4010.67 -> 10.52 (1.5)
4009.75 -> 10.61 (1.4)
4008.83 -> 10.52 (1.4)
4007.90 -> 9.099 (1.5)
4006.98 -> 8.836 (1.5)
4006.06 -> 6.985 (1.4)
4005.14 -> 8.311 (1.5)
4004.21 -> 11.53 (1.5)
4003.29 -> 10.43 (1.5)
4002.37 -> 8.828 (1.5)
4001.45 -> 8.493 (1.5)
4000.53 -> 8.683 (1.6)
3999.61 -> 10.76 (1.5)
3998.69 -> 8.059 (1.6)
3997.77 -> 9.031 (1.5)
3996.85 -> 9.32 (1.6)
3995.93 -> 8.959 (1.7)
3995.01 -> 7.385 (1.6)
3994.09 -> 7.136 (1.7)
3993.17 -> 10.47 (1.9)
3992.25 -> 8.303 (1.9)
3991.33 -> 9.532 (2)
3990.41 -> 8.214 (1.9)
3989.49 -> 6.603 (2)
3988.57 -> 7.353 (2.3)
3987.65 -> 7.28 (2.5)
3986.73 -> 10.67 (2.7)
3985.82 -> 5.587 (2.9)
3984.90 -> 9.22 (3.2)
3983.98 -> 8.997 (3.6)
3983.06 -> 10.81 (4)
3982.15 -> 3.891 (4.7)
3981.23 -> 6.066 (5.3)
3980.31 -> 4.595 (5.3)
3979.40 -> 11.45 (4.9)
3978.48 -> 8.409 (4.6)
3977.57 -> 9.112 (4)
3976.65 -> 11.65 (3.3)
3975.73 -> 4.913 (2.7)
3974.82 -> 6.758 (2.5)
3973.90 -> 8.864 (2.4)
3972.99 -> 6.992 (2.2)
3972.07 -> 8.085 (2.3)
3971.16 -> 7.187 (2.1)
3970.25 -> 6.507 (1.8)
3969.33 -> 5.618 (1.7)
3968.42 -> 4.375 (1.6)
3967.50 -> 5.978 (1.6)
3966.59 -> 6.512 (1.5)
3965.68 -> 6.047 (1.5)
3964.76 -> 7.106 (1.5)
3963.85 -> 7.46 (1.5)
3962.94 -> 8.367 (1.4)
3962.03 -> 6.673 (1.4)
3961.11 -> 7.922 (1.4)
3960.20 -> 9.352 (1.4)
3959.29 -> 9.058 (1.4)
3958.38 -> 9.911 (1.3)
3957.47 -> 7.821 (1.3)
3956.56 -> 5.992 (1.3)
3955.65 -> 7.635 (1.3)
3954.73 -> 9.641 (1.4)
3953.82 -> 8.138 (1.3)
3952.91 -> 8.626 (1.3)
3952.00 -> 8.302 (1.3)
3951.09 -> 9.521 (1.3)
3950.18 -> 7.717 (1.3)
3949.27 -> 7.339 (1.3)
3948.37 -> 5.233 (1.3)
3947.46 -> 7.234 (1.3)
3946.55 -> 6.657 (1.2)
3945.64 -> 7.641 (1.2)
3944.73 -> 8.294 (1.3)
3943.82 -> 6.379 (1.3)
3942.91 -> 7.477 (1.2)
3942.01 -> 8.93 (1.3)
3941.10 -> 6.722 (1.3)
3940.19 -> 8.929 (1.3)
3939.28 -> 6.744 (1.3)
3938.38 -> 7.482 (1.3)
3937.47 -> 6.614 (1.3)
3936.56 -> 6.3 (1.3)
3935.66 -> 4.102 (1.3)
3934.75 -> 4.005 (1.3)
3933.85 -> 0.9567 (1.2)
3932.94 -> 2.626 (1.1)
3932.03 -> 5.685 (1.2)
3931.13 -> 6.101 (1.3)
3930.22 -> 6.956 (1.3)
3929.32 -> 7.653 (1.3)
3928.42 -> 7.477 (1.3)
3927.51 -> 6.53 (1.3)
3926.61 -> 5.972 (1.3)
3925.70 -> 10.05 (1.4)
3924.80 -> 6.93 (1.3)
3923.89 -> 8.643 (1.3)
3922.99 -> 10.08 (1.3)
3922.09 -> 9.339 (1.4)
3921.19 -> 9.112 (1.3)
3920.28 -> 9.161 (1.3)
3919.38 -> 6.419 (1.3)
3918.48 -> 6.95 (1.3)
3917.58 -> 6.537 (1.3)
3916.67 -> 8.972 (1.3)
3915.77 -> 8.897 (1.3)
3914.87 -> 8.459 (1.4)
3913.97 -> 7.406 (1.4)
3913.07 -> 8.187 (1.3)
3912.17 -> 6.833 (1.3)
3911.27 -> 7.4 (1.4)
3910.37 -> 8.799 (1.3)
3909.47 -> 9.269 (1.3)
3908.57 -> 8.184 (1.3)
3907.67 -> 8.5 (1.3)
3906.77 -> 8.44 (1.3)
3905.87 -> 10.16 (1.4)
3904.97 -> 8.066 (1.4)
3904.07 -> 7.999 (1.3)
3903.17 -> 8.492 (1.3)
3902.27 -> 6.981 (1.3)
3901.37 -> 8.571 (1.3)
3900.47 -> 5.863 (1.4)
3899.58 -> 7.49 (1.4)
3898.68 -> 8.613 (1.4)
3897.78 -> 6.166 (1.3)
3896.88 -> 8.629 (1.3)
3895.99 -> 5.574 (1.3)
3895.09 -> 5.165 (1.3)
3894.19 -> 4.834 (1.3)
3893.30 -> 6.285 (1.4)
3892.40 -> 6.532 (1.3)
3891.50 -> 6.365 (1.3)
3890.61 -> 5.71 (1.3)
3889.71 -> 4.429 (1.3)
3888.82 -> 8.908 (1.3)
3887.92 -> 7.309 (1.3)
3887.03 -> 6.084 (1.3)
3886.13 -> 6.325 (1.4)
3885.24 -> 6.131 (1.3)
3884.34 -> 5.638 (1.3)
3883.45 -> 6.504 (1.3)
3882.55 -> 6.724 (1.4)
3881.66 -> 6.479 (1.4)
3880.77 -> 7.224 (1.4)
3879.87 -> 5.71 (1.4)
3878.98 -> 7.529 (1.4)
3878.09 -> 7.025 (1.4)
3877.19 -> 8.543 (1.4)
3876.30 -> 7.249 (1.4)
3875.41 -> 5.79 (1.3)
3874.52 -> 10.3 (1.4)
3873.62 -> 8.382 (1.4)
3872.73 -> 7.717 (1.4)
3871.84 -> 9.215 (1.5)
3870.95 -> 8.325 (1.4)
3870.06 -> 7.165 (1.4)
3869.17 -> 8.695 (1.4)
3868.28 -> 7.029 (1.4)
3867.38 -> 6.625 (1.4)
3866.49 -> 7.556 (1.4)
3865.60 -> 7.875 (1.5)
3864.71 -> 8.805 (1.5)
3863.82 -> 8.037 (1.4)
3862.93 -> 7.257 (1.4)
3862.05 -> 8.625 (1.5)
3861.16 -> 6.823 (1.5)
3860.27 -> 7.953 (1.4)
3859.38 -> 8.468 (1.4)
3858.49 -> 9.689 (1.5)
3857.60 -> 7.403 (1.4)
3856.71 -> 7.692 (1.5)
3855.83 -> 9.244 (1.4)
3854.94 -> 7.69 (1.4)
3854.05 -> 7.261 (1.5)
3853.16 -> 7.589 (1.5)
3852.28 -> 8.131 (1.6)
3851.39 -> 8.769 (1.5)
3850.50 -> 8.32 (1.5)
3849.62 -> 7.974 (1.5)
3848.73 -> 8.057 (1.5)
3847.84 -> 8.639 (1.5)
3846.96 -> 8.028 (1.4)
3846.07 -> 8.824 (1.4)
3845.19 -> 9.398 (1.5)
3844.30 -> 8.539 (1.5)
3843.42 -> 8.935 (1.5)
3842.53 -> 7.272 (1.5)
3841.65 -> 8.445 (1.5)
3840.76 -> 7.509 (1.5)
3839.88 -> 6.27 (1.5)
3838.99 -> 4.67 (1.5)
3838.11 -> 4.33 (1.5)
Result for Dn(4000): 1.3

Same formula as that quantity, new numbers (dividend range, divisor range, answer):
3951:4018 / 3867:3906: 1.23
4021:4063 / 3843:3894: 1.35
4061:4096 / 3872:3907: 1.40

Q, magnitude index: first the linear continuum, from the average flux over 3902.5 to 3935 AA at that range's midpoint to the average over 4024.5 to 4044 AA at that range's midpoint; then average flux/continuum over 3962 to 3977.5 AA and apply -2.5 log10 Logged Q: 0.18 mag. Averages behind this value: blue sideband 7.55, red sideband 9.28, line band 7.07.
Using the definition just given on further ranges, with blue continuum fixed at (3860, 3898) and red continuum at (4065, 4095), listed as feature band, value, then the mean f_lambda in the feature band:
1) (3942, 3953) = 0.03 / 7.56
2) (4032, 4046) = -0.07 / 9.27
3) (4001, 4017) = -0.13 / 9.45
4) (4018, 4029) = -0.08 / 9.17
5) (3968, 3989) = 0.07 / 7.59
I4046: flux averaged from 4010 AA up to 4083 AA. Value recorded 9.39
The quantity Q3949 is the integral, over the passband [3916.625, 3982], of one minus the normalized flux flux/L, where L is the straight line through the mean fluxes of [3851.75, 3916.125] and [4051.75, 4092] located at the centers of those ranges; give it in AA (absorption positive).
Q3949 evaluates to 6.4 AA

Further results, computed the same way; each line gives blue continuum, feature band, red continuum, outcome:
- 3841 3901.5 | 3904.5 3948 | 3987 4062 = 3.9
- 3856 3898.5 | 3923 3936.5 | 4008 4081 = 3.0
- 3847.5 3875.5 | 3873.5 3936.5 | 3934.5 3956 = 4.5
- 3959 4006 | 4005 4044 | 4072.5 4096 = -4.5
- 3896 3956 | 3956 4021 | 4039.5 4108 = -1.6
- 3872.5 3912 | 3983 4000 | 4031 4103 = -0.5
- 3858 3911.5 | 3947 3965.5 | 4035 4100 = 0.4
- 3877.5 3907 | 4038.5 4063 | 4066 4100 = -2.8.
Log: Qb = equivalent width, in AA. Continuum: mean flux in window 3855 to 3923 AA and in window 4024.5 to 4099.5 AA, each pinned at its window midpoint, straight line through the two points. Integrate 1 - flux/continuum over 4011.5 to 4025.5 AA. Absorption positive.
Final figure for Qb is -1.0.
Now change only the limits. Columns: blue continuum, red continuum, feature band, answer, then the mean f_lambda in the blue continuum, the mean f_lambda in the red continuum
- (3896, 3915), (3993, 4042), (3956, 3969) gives 1.97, 7.96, 9.26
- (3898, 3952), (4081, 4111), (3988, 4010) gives -3.11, 7.43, 8.22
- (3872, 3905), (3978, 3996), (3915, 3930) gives -1.45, 6.96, 8.03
